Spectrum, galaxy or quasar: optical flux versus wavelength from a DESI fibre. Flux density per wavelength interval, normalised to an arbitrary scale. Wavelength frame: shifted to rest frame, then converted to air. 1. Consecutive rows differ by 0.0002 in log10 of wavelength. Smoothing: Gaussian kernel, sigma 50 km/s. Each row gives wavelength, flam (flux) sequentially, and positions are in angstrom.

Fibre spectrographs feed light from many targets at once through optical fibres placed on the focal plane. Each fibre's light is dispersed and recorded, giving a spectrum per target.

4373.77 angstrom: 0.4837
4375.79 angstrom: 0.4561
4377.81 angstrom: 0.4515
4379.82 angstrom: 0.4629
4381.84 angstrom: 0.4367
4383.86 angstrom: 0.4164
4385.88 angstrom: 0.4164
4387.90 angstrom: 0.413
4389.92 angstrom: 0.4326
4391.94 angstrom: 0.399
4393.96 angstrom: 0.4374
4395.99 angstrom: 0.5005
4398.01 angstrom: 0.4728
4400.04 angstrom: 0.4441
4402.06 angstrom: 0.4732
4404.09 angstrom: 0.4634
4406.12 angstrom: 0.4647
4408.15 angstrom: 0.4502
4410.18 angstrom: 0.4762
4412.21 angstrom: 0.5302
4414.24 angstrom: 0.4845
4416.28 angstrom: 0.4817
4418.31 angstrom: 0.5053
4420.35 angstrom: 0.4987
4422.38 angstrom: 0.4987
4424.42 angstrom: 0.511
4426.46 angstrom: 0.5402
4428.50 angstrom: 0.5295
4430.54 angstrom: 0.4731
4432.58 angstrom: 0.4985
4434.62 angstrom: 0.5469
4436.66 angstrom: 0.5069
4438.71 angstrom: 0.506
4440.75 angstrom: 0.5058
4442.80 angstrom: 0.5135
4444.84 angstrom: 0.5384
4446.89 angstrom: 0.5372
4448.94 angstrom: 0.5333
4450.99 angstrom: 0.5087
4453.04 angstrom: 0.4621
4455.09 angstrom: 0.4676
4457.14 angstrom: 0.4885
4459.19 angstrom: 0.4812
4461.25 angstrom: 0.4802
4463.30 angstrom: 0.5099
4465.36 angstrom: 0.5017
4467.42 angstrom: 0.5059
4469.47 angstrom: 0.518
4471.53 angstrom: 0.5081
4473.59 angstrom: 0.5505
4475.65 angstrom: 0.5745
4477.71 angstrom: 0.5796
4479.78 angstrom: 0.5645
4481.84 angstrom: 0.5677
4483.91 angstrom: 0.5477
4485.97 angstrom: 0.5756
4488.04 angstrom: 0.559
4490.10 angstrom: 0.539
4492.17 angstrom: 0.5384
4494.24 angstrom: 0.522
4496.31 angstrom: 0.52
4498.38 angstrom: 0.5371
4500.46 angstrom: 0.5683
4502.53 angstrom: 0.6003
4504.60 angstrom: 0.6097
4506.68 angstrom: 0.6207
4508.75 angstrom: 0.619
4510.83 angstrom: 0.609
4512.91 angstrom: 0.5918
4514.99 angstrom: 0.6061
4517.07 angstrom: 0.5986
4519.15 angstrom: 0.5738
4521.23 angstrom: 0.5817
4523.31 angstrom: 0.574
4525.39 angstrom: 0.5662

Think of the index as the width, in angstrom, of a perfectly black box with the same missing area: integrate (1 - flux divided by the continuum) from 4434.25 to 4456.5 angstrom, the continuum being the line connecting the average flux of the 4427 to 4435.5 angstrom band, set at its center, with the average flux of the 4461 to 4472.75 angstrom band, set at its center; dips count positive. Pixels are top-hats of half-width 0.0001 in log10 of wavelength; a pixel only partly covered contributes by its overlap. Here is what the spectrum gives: 0.0 angstrom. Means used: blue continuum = 0.513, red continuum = 0.506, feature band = 0.51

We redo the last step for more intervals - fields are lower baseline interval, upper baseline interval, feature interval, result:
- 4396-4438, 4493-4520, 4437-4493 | 1.72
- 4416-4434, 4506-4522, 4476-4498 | 0.75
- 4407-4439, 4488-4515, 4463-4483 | 0.32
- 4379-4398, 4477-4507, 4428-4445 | -0.58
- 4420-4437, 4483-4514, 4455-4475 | 1.43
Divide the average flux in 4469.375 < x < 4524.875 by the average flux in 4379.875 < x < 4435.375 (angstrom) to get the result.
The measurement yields 1.2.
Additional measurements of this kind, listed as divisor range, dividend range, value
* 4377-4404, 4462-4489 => 1.22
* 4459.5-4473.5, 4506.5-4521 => 1.19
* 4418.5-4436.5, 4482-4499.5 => 1.06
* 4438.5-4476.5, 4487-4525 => 1.13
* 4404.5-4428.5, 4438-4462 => 1.01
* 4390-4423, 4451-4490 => 1.11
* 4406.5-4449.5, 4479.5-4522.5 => 1.13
